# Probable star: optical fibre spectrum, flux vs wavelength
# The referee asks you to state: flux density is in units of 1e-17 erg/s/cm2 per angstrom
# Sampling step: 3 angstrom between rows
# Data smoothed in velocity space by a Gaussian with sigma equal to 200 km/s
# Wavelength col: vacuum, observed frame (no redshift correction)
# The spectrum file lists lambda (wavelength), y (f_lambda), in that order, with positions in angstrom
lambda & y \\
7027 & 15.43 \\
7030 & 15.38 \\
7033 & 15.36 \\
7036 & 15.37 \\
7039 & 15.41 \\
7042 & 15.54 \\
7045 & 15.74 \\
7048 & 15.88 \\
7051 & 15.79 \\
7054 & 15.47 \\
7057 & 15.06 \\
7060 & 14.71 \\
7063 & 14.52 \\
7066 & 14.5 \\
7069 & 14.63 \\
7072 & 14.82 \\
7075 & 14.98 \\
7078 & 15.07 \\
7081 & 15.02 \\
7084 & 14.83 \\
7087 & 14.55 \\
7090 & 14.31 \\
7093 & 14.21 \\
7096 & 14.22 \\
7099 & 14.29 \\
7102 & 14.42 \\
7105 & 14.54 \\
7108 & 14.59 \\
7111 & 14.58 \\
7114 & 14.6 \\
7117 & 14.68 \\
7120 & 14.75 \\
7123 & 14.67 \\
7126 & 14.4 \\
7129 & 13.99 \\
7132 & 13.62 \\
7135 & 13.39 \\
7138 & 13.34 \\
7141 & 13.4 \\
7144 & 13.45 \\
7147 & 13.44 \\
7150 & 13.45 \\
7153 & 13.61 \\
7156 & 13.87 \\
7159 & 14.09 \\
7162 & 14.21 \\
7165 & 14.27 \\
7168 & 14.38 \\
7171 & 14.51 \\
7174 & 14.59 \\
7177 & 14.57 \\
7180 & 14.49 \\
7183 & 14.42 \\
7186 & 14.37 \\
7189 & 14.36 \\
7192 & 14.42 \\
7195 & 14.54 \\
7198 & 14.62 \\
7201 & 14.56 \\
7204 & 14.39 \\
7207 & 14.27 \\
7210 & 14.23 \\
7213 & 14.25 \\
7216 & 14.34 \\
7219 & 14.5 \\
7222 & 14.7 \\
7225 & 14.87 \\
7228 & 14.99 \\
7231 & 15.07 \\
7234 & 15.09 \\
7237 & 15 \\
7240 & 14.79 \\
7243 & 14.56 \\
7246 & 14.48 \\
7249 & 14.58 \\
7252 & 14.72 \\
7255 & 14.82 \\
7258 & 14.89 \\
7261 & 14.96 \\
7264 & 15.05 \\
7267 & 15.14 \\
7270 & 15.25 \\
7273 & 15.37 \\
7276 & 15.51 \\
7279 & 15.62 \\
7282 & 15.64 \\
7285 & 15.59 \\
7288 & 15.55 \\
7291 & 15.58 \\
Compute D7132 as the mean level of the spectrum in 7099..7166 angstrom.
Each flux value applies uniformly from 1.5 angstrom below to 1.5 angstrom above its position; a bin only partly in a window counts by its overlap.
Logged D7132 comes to 14.1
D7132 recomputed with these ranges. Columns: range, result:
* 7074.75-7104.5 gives 14.6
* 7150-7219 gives 14.3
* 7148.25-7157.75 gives 13.6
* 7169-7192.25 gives 14.5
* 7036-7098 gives 15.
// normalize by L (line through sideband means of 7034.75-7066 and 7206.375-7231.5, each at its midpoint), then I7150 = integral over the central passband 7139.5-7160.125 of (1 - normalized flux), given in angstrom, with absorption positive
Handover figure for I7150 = 1.8 angstrom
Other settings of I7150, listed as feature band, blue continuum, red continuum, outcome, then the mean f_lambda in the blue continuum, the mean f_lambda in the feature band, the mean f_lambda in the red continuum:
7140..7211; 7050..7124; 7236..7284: 3.24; 14.7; 14.2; 15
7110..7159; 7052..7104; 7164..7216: 2.05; 14.7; 14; 14.4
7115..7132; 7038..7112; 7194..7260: 0.43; 14.9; 14.4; 14.7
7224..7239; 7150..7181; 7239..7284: -0.23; 14.2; 15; 15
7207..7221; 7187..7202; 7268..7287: 0.37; 14.5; 14.3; 15.5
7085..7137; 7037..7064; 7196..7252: 2.65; 15.4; 14.3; 14.6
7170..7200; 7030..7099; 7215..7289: 1.02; 15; 14.5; 15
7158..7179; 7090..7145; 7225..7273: 0.12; 14.2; 14.4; 14.9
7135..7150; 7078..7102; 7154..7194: 1.04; 14.5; 13.4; 14.3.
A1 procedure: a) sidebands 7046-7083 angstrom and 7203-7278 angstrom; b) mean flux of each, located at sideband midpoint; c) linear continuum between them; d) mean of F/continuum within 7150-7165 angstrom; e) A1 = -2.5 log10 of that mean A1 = 0.07 mag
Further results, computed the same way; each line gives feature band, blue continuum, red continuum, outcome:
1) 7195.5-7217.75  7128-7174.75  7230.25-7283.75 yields 0.01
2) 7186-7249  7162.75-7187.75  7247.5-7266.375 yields 0.00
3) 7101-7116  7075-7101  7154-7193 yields 0.00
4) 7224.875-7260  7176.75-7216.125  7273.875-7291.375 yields 0.02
